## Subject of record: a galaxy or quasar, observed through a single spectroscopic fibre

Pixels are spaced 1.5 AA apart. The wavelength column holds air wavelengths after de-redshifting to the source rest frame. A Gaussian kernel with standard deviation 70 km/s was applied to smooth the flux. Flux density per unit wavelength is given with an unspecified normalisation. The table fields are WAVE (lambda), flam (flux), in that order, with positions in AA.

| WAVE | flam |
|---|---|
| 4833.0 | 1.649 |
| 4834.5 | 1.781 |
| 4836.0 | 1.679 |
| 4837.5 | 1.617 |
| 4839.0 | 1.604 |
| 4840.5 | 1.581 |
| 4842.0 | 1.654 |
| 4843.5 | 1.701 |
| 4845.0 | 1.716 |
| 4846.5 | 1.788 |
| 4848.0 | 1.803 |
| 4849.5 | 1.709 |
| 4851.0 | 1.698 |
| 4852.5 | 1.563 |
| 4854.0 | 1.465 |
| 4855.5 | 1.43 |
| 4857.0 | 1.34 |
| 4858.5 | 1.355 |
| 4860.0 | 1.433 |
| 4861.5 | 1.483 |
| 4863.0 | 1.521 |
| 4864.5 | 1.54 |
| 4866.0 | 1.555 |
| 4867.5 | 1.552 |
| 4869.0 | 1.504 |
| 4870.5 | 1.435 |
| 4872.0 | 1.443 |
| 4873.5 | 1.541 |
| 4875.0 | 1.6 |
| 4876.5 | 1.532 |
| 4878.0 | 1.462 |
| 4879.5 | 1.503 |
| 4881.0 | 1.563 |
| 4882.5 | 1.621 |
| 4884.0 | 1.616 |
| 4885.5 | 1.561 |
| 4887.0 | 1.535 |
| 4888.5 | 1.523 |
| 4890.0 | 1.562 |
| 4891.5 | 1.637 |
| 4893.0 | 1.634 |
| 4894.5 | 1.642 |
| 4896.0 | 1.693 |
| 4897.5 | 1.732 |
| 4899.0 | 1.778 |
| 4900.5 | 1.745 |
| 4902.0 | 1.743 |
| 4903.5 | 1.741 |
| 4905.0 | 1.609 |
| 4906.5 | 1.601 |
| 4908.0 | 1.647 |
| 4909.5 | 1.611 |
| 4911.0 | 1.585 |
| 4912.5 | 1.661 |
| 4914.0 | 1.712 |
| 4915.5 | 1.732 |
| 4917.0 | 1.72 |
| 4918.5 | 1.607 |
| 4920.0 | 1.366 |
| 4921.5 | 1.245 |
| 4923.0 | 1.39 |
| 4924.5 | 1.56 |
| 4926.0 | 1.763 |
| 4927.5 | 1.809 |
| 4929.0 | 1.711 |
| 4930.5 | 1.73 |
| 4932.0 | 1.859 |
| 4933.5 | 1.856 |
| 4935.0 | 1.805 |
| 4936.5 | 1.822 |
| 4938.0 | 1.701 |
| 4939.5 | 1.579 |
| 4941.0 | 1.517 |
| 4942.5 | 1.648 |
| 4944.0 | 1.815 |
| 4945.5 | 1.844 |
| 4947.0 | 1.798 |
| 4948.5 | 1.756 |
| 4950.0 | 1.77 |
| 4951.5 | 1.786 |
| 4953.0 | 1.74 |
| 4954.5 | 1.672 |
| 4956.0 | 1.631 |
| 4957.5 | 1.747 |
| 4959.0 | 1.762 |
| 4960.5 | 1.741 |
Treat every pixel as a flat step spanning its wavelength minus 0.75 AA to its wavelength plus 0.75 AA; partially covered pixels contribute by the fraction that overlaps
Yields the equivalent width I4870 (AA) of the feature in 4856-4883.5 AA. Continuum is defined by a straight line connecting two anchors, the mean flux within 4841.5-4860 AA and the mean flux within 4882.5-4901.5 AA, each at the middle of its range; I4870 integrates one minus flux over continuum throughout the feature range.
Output 1.97 AA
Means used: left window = 1.59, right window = 1.64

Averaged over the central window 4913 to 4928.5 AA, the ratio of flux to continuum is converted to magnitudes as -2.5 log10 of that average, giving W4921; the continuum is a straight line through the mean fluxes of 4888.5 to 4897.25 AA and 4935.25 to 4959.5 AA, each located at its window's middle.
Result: 0.06 mag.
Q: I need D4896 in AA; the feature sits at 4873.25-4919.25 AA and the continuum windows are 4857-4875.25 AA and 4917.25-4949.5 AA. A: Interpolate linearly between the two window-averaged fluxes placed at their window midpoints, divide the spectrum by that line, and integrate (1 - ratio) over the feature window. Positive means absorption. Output -1.6 AA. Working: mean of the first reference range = 1.49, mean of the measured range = 1.63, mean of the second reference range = 1.68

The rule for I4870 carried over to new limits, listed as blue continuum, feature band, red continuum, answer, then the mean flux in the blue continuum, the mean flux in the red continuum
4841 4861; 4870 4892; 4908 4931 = 0.78 AA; 1.59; 1.61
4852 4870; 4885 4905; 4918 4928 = -2.02 AA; 1.48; 1.53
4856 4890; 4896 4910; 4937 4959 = -0.87 AA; 1.51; 1.72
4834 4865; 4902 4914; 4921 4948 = 0.12 AA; 1.59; 1.7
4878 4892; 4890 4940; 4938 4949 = -0.94 AA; 1.56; 1.71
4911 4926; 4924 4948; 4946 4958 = -1.22 AA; 1.57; 1.74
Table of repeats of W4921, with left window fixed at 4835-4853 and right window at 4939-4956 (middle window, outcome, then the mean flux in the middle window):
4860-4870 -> 0.116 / 1.52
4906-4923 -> 0.083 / 1.58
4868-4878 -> 0.125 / 1.51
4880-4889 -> 0.083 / 1.57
